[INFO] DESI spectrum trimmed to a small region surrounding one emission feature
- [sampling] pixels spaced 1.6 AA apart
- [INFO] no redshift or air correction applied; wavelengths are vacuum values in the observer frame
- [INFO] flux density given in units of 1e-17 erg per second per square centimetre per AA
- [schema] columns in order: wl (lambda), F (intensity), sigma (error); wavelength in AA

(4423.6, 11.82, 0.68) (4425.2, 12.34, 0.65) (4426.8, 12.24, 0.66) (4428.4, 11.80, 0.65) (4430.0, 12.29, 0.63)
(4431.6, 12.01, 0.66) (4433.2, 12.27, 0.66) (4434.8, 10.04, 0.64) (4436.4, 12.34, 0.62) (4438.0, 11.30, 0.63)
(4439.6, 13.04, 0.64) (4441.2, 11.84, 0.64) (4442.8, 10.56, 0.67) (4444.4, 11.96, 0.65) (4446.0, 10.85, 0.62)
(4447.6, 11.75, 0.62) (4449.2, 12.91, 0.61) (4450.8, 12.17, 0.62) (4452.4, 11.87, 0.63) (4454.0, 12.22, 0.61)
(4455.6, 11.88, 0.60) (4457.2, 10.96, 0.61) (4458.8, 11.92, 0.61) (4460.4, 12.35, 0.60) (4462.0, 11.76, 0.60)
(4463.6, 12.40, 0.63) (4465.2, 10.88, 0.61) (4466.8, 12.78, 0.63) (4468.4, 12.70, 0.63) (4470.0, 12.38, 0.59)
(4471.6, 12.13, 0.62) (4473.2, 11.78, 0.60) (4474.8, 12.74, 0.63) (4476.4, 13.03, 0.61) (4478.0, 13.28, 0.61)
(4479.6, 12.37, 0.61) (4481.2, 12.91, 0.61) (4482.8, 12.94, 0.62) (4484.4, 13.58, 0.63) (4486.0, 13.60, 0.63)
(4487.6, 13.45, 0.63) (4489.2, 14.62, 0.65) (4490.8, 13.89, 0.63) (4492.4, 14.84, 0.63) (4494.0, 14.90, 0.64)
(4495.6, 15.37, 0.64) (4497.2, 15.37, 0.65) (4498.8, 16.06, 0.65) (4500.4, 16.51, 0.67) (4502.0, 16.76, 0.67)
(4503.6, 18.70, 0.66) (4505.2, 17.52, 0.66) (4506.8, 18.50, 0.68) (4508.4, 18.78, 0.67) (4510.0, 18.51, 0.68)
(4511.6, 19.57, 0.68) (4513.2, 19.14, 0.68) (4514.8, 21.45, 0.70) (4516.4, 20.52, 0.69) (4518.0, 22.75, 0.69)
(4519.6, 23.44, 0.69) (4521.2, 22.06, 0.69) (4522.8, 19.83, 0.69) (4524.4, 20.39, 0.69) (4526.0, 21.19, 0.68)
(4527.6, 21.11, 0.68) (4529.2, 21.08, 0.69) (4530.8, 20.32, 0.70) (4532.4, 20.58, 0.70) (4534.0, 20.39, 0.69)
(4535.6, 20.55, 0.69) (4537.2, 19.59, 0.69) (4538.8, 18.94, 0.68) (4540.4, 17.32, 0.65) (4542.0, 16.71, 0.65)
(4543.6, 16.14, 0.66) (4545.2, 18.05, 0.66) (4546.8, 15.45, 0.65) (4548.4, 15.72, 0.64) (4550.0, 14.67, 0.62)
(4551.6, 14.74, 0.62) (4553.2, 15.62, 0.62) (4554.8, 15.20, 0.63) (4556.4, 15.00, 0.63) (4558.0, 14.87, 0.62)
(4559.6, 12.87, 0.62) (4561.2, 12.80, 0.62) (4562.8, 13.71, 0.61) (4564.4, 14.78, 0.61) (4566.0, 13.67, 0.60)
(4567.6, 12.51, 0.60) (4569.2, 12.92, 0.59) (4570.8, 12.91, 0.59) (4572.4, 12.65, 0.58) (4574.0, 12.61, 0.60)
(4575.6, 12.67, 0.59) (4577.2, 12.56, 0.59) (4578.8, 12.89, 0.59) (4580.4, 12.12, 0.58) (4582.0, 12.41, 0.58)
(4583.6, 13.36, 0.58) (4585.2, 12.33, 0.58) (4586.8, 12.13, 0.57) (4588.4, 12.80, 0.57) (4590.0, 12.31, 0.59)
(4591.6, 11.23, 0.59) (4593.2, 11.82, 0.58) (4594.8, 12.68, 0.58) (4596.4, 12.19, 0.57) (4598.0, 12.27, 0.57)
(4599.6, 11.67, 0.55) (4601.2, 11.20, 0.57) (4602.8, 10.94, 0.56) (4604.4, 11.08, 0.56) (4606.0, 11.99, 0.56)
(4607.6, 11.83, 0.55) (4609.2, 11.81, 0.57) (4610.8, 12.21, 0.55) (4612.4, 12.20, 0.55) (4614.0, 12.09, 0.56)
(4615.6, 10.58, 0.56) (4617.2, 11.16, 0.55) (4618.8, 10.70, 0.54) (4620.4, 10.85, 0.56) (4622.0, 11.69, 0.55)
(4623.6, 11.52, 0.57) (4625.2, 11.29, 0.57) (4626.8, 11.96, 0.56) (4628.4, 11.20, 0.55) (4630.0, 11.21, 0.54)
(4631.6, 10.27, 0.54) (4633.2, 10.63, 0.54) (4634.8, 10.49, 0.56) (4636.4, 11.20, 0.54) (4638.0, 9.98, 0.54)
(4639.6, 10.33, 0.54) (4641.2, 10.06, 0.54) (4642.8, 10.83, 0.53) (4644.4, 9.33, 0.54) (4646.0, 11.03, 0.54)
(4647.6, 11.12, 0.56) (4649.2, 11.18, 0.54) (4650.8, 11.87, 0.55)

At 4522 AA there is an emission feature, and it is Mg II 2798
